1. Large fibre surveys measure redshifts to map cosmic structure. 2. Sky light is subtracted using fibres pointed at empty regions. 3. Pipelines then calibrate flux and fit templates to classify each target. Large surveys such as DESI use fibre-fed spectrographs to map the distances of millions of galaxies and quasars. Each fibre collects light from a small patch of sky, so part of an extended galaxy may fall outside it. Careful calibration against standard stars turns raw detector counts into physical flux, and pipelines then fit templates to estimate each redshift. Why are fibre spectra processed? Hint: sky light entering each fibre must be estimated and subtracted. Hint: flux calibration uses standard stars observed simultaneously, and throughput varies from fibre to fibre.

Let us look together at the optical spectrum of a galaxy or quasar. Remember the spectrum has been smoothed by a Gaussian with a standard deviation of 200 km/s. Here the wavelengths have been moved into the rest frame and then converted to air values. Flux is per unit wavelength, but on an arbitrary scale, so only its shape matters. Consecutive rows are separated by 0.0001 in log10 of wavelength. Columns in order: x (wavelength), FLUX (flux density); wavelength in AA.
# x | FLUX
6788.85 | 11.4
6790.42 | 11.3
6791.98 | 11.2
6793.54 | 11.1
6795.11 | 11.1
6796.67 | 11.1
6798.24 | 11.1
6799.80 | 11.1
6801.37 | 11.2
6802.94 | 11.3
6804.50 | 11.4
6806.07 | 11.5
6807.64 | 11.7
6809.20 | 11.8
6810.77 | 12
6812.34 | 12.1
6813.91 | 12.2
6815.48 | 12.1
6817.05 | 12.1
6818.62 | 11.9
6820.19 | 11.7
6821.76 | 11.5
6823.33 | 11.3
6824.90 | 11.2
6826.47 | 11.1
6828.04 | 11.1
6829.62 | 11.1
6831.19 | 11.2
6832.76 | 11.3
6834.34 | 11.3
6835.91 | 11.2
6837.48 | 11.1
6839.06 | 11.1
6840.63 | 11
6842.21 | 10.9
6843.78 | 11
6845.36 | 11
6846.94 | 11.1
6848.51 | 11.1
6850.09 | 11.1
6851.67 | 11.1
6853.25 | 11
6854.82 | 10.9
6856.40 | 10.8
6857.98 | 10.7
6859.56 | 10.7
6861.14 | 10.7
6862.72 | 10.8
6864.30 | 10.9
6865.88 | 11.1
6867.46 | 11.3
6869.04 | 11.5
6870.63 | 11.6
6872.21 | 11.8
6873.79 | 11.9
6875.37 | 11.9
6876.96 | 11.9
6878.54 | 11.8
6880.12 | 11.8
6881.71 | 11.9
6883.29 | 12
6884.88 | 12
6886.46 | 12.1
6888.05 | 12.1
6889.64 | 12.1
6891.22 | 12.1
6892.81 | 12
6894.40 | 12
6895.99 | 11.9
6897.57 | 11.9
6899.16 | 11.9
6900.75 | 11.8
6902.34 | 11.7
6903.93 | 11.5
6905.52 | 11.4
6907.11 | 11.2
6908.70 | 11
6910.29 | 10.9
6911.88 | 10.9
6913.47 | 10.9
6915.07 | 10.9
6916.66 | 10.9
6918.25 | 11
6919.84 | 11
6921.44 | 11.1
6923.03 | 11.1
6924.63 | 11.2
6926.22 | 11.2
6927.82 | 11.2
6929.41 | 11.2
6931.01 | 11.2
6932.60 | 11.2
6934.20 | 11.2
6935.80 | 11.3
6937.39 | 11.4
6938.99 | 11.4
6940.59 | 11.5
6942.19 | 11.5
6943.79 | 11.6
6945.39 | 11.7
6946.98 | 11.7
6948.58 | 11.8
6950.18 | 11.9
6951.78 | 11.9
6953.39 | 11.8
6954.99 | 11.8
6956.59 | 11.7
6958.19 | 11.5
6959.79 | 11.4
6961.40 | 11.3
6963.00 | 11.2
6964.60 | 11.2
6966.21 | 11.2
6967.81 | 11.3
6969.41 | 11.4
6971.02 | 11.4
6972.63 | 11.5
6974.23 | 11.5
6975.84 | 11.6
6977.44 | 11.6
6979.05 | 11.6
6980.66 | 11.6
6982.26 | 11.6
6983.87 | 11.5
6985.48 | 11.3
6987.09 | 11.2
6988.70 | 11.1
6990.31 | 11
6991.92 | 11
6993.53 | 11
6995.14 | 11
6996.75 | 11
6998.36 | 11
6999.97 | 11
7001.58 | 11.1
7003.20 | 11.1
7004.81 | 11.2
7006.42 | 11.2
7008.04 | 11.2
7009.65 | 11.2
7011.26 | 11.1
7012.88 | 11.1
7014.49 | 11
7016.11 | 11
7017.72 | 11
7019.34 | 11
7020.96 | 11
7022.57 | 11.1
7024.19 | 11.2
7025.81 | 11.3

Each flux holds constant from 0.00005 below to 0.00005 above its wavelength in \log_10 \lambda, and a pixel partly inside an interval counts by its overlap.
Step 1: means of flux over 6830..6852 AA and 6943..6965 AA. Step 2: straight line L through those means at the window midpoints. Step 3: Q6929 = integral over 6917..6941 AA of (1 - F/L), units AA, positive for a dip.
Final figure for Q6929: 0.6 AA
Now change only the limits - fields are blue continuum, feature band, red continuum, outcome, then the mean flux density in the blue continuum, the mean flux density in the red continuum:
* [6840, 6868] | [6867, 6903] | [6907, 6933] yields -2.85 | 11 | 11.1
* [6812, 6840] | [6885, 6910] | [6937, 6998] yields -0.69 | 11.5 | 11.4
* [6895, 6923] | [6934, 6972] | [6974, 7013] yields -0.85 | 11.3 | 11.2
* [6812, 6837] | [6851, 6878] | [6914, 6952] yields 0.53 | 11.5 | 11.3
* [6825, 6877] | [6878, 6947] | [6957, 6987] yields -1.18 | 11.2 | 11.4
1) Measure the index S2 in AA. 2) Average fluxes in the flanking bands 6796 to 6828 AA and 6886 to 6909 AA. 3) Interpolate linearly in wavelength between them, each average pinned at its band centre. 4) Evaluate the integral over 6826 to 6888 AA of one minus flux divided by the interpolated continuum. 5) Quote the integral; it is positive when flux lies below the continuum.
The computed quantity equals 2.08 AA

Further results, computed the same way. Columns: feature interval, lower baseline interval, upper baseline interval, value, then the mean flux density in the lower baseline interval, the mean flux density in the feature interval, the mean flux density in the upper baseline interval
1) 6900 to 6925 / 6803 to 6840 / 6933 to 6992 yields 0.7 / 11.5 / 11.2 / 11.5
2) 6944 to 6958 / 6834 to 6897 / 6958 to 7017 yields -0.6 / 11.4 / 11.8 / 11.2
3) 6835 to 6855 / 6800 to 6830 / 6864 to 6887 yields 1.0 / 11.6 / 11.1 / 11.7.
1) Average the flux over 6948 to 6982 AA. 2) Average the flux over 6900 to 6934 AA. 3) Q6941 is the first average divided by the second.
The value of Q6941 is 1.0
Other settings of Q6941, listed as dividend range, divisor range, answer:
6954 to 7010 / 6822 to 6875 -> 1.02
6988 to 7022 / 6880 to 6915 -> 0.95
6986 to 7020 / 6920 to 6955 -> 0.97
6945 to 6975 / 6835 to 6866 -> 1.05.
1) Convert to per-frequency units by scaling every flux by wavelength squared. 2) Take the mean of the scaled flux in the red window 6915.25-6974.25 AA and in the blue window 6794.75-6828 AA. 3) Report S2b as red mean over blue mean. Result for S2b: 1.0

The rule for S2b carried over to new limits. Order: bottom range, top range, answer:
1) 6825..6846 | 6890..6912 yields 1.07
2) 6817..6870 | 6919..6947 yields 1.04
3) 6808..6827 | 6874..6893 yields 1.04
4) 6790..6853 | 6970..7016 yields 1.04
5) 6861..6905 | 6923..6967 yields 0.99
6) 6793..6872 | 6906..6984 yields 1.04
